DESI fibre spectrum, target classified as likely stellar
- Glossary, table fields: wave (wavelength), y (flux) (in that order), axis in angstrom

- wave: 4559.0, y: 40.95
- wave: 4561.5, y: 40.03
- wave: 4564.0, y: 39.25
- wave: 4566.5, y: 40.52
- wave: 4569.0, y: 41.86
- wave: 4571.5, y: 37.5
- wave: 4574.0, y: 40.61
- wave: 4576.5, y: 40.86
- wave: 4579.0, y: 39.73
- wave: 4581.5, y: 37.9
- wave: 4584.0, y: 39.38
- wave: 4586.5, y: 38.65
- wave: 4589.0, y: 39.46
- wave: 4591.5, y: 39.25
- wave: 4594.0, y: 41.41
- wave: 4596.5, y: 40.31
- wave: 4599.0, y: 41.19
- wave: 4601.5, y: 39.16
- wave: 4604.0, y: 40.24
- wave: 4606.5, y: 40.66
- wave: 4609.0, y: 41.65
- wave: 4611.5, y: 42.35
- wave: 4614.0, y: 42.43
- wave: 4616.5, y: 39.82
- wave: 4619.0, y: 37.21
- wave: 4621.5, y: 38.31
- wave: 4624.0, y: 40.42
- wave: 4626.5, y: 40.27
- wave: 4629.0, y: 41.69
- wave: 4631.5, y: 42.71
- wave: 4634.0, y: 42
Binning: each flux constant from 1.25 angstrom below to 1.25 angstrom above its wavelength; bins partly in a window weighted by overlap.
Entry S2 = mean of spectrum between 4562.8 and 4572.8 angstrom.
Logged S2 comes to 39.8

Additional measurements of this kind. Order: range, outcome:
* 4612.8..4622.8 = 39.4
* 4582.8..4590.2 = 39.2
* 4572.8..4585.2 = 39.7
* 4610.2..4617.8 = 41.5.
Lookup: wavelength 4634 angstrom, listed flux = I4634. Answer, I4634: 42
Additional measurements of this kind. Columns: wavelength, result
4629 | 41.69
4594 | 41.41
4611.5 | 42.35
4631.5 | 42.71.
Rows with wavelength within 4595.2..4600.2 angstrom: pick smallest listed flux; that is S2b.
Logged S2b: 40.31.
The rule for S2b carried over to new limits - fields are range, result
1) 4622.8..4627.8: 40.27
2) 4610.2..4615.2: 42.35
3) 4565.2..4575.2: 37.5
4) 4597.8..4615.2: 39.16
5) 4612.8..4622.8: 37.21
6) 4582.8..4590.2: 38.65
